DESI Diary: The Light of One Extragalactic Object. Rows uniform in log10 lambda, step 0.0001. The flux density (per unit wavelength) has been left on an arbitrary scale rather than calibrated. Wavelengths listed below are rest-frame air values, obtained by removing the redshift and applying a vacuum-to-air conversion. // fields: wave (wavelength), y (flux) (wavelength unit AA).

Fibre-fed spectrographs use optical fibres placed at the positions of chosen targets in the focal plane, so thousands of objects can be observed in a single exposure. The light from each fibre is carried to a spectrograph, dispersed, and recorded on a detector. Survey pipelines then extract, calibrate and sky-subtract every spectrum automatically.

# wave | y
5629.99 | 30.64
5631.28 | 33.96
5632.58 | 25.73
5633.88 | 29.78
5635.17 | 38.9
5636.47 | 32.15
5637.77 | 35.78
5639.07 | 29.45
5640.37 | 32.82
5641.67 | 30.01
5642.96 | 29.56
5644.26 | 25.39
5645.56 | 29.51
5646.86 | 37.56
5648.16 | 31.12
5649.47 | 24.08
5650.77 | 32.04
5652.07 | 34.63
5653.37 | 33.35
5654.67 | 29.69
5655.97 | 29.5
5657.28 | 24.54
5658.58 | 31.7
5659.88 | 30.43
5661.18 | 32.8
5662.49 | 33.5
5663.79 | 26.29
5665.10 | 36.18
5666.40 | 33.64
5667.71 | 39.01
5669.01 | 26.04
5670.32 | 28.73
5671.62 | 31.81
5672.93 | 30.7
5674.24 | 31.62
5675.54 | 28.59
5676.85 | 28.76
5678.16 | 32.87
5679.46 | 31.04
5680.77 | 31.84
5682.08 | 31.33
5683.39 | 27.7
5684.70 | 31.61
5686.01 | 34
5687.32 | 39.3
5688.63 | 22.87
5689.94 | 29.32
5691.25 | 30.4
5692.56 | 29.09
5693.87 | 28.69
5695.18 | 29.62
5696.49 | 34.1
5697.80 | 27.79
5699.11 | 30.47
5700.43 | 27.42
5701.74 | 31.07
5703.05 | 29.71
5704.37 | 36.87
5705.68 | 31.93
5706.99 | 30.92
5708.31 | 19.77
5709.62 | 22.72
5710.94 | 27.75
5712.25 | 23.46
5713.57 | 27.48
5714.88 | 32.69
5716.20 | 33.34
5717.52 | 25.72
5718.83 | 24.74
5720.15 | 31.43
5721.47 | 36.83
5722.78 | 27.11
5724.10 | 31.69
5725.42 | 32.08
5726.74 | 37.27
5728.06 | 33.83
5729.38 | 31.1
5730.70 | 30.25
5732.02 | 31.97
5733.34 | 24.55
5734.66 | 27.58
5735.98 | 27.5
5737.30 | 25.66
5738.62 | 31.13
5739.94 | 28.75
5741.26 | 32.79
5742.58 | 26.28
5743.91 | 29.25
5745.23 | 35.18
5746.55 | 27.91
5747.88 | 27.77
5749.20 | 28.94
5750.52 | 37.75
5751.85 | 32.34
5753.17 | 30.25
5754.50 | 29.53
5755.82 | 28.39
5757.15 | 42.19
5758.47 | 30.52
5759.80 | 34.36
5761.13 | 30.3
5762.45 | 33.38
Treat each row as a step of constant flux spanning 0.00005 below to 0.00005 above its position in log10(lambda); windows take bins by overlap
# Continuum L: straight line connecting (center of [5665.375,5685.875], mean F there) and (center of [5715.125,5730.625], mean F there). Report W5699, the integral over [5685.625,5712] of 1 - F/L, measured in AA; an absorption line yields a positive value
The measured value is 1.5 AA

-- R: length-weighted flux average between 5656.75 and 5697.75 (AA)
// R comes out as 30.9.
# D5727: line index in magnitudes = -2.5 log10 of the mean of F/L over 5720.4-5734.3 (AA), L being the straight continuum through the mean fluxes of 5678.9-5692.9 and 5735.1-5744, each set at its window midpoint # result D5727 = -0.08 mag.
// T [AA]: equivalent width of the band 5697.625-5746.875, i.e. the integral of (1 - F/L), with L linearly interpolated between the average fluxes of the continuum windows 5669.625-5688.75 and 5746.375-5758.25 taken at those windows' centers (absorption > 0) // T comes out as 2.9 AA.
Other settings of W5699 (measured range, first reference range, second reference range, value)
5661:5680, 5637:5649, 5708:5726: -0.8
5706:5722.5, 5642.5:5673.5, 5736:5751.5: 1.2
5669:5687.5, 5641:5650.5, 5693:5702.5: -0.8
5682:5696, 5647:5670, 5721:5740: 0.2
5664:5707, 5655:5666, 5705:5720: -2.8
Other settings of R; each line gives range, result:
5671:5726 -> 30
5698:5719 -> 28.6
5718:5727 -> 31.2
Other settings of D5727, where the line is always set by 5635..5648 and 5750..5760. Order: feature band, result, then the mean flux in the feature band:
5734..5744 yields 0.15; 28.6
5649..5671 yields 0.03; 31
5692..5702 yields 0.09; 29.7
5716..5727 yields 0.06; 30.8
